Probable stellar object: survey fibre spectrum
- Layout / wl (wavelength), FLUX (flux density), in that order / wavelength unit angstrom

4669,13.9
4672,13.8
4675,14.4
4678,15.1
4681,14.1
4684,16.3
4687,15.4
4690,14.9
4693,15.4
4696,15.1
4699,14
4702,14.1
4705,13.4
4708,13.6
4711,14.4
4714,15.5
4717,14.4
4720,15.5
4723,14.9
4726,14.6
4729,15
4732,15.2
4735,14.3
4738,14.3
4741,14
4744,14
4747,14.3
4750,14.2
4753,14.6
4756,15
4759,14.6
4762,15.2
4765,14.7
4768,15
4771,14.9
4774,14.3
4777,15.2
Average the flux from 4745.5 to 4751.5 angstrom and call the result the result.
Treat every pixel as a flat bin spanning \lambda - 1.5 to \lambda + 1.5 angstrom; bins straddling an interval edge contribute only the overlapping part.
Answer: 14.2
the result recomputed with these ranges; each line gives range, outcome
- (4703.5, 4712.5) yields 13.8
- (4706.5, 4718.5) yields 14.5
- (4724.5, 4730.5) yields 14.8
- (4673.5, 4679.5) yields 14.8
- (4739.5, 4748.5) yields 14.1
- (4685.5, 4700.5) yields 15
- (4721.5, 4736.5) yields 14.8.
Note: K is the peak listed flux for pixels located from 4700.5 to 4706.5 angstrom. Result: 14.1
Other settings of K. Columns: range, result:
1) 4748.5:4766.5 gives 15.2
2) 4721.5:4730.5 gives 15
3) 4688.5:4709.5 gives 15.4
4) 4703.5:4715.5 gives 15.5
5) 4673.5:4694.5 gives 16.3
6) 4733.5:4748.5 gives 14.3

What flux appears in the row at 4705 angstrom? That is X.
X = 13.4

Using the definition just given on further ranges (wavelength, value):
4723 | 14.9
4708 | 13.6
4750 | 14.2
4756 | 15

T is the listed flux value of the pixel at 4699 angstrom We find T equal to 14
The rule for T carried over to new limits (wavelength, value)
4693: 15.4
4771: 14.9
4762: 15.2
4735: 14.3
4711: 14.4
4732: 15.2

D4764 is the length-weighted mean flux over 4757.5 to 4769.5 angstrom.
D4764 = 14.9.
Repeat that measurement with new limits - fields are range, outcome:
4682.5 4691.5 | 15.5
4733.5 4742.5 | 14.2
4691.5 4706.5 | 14.4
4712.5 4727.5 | 15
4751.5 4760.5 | 14.7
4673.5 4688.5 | 15.1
